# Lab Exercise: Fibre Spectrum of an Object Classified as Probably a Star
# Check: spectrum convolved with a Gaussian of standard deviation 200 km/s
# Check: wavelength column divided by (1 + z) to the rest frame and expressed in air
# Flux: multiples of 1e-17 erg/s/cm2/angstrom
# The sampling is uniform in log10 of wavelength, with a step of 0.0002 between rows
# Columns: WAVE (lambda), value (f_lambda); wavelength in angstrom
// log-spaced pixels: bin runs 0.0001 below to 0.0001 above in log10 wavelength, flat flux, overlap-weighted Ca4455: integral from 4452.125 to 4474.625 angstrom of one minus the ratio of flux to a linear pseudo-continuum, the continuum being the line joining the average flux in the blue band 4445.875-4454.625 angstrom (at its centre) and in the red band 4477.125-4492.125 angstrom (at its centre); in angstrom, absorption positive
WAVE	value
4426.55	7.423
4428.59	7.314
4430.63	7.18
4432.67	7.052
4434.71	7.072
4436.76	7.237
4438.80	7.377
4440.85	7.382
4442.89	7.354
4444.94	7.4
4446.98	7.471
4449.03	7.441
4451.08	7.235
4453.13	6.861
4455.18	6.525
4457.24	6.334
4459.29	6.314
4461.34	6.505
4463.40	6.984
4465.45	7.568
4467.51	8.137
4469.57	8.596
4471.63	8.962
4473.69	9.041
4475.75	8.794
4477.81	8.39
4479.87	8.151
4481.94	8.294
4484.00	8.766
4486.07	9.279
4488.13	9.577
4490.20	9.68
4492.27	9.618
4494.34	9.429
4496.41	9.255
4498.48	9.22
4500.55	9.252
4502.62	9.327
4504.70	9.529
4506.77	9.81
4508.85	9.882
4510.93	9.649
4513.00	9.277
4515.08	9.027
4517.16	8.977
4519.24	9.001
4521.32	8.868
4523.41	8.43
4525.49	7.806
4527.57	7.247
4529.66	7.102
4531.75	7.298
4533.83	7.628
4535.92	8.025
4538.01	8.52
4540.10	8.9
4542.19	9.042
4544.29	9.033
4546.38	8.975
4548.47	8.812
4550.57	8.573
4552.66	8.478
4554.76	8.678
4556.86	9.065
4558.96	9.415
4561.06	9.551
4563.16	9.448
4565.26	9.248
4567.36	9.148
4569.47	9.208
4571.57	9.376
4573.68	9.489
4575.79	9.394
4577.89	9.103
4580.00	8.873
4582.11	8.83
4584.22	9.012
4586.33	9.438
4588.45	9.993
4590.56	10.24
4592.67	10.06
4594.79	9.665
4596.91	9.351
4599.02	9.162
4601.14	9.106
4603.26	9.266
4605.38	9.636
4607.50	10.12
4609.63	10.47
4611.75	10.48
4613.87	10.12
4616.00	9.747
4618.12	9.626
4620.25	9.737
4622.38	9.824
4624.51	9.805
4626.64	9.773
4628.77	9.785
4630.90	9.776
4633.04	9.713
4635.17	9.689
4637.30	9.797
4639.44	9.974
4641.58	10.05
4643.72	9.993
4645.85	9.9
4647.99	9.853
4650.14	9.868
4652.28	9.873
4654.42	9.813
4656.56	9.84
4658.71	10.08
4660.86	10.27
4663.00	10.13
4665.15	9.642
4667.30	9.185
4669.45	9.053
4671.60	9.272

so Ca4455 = 1.3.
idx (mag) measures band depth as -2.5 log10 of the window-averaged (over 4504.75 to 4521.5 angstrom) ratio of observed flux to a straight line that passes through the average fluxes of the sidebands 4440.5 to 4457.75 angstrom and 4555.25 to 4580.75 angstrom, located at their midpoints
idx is -0.133 mag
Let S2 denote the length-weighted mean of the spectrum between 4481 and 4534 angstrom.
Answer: 8.91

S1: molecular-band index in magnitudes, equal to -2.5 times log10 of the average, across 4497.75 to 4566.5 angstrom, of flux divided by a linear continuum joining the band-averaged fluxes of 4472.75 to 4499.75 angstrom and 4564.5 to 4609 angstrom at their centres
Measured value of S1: 0.05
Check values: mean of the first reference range 9.04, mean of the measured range 8.82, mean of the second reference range 9.43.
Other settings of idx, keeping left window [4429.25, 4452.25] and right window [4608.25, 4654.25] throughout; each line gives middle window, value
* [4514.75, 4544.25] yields 0.03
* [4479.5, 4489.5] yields -0.13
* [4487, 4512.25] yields -0.18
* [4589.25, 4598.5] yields -0.05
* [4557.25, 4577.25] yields -0.04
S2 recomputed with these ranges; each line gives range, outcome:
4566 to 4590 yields 9.28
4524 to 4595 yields 8.89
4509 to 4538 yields 8.39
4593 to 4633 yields 9.75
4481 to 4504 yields 9.25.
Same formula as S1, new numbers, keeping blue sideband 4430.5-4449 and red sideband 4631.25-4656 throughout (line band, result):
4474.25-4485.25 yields -0.096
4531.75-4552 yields 0.005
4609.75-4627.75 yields -0.042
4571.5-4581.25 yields -0.025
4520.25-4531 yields 0.067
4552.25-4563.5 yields -0.040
